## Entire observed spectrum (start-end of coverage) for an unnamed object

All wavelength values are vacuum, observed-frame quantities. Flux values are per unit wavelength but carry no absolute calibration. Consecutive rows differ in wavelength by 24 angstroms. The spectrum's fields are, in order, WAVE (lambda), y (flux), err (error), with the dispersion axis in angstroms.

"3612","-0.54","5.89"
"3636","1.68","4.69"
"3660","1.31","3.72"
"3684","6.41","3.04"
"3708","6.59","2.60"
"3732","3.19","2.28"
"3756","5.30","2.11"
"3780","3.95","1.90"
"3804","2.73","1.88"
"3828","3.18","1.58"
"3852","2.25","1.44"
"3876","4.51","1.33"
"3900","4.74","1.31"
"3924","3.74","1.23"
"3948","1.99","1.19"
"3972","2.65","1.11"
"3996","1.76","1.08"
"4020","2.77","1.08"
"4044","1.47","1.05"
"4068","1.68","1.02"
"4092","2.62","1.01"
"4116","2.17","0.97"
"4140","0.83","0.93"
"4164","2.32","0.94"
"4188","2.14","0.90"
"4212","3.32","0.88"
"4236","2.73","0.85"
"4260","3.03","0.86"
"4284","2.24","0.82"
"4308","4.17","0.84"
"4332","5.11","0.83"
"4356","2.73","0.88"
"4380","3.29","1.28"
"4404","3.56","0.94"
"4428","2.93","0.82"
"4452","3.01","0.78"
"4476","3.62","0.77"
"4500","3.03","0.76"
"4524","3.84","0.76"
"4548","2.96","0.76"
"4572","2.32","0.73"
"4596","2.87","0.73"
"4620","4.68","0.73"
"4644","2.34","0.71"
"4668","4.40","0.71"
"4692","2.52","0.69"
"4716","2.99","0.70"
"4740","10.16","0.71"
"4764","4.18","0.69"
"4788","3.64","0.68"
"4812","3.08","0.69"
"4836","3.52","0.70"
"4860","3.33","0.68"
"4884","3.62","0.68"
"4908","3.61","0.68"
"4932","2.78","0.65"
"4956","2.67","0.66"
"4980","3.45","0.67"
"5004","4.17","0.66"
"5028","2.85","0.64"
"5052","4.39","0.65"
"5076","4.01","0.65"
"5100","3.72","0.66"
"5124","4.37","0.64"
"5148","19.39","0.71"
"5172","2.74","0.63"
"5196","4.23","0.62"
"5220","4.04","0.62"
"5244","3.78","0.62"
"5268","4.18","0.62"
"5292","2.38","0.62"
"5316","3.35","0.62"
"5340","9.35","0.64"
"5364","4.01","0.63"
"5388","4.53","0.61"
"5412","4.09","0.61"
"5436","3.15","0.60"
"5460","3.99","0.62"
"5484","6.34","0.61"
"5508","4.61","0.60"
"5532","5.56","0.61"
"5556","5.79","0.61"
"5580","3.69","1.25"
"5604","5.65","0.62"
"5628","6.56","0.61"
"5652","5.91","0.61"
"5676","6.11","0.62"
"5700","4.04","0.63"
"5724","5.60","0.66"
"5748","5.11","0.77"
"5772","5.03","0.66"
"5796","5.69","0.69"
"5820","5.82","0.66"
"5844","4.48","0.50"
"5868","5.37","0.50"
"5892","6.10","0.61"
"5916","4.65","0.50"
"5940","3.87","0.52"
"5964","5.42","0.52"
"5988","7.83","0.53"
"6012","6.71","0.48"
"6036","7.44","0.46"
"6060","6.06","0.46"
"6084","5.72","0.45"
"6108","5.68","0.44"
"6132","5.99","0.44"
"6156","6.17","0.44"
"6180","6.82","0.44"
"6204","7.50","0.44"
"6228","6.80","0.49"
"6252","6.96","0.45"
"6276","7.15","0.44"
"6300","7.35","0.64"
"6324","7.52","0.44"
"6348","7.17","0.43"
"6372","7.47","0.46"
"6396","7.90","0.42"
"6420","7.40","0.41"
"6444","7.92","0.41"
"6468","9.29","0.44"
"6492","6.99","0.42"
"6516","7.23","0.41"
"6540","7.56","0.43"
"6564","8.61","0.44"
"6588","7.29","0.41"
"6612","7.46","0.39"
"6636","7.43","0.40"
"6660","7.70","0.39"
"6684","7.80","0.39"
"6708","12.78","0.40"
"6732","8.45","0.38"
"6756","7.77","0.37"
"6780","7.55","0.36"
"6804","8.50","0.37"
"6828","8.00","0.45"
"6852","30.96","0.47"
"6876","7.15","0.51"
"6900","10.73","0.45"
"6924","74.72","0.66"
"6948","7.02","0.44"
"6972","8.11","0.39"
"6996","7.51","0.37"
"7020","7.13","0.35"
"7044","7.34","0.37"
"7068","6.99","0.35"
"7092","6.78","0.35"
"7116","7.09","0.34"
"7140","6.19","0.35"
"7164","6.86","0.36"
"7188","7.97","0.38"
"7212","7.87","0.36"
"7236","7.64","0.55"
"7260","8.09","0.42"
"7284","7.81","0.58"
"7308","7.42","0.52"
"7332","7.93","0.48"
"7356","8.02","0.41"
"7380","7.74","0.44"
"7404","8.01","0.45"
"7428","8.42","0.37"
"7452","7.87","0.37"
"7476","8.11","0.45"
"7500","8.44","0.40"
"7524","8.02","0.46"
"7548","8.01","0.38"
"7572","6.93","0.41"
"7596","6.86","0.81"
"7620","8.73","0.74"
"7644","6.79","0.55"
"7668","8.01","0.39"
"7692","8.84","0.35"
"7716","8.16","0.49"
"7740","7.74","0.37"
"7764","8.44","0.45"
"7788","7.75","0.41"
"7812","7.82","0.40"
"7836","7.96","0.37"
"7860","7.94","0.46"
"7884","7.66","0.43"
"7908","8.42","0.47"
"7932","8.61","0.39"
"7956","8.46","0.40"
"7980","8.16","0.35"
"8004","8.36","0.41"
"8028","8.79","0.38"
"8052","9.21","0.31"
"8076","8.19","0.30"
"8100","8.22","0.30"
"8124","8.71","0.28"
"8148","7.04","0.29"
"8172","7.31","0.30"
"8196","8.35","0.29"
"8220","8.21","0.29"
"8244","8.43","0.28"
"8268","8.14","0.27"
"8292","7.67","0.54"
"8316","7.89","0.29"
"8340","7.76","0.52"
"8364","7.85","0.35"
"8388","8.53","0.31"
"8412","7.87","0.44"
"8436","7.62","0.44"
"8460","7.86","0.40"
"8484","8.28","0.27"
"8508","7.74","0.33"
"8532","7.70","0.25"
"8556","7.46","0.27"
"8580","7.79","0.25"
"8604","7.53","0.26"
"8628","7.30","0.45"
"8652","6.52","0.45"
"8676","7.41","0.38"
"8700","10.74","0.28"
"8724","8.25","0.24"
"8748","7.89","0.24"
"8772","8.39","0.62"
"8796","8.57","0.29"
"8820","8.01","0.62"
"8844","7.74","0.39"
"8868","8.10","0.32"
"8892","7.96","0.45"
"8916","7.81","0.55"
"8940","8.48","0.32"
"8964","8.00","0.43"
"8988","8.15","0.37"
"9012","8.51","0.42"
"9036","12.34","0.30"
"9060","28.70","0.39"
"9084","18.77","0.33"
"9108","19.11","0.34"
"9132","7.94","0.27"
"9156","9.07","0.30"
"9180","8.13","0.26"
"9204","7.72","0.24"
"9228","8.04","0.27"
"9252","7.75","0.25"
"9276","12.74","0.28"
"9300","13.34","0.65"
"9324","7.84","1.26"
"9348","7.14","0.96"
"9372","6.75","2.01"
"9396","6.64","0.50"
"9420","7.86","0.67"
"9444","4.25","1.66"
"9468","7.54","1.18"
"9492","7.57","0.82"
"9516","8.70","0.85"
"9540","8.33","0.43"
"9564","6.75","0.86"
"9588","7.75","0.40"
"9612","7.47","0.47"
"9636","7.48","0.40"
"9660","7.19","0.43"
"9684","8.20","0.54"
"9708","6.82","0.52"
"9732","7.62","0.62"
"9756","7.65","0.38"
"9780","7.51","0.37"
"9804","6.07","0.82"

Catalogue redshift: 0.38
